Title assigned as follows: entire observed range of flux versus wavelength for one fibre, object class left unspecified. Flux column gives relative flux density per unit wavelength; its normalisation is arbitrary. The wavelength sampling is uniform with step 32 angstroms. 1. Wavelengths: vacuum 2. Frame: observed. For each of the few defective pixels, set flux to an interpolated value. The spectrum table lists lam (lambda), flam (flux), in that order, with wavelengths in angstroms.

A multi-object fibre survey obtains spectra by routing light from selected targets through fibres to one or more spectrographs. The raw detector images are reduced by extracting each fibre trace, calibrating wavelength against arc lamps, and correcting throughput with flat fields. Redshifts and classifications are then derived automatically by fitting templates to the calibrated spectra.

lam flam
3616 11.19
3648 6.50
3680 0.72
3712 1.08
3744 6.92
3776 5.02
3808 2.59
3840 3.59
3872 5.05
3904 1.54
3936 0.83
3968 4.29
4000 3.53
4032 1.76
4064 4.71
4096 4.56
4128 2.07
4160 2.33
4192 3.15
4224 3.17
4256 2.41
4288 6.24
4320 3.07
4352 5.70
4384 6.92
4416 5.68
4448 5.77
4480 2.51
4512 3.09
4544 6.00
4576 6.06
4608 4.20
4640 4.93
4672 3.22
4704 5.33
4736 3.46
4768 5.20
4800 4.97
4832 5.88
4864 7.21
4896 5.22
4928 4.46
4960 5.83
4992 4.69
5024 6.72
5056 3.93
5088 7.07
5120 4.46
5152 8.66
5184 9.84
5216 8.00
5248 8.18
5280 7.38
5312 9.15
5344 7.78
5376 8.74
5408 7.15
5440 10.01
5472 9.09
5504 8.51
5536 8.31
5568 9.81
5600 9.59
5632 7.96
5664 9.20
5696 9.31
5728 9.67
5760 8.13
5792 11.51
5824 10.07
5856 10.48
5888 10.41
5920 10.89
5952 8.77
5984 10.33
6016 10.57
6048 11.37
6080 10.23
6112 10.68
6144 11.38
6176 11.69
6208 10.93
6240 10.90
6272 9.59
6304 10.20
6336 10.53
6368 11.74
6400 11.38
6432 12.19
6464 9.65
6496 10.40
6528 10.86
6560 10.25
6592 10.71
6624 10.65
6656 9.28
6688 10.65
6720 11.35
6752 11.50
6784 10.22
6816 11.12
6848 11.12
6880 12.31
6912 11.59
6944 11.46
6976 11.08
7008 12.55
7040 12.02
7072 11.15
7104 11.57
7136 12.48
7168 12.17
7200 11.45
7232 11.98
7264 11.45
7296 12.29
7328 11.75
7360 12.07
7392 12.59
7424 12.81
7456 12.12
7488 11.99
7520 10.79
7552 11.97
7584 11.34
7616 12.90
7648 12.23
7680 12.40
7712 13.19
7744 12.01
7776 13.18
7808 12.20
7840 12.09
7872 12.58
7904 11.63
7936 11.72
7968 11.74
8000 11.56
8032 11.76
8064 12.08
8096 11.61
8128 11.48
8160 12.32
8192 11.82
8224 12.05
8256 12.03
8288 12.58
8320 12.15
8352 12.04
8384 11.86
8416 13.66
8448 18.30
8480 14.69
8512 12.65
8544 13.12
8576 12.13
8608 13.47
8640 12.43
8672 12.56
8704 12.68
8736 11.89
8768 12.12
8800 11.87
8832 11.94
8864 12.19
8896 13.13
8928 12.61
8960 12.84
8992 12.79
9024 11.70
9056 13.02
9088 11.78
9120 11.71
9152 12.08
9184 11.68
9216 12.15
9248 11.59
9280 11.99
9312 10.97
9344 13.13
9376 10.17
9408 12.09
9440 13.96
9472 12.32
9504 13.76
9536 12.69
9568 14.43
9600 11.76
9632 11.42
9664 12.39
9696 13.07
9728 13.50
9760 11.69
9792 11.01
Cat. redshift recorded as 0.29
